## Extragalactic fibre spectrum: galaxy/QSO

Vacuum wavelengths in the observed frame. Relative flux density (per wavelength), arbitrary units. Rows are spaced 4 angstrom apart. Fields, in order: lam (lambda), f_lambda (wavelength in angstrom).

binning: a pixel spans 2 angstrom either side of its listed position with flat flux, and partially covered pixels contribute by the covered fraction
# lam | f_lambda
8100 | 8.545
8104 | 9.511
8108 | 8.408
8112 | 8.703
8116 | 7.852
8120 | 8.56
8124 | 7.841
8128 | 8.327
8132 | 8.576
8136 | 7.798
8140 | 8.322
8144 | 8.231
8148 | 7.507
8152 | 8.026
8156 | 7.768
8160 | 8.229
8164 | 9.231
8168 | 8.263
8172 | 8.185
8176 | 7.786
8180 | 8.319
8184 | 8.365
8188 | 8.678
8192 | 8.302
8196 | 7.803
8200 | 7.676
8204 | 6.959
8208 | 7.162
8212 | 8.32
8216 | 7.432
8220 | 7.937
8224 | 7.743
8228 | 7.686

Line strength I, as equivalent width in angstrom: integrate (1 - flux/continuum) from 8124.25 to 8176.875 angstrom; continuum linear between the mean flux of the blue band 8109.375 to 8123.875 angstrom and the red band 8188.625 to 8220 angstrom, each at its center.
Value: -0.59 angstrom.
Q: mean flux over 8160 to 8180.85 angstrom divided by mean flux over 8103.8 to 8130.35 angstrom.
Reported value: 1.0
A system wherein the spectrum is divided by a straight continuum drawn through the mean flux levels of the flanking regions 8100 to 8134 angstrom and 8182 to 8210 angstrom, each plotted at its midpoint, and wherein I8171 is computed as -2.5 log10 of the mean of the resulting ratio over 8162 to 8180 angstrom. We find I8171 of -0.04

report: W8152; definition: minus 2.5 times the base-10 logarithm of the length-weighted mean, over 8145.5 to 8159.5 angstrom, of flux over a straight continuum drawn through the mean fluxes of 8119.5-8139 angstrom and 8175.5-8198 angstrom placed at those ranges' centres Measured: 0.052 mag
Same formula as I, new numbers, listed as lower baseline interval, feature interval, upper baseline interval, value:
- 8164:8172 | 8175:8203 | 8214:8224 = 0.2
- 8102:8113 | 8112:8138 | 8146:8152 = 0.5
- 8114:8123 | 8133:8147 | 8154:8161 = -0.1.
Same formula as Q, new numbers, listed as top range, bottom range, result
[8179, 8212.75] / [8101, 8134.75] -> 0.94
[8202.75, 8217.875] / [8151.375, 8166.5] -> 0.90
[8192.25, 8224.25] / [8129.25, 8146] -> 0.93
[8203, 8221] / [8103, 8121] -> 0.88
